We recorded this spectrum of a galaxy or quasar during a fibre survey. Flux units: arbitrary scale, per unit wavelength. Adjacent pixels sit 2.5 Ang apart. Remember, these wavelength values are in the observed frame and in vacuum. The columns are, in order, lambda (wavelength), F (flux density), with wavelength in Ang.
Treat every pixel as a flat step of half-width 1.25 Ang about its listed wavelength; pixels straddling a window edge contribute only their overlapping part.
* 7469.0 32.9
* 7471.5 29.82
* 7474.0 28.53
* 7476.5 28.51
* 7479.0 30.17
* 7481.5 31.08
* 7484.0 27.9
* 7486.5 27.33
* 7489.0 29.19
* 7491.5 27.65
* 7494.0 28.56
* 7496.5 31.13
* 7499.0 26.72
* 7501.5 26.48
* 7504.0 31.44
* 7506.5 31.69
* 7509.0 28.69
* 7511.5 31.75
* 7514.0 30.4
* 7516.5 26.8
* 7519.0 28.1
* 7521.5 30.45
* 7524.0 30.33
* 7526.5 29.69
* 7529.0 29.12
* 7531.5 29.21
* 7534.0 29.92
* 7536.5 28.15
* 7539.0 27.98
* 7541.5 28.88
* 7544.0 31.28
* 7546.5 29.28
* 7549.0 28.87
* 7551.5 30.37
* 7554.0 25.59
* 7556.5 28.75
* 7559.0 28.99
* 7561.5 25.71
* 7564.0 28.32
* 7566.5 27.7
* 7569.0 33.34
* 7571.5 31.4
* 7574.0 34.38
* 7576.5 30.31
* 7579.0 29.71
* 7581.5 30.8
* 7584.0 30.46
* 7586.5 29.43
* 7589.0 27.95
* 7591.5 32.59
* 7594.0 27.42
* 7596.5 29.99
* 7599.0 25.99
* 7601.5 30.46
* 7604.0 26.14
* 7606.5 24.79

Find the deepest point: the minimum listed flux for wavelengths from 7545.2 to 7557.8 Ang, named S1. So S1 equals 25.59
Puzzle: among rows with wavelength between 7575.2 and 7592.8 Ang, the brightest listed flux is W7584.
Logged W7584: 32.59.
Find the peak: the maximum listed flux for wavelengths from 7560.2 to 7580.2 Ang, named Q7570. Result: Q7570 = 34.38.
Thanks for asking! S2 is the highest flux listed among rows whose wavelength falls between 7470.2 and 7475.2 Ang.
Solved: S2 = 29.82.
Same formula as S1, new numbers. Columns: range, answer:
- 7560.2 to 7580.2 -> 25.71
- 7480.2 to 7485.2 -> 27.9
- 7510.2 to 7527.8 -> 26.8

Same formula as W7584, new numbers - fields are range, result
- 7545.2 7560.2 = 30.37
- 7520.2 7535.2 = 30.45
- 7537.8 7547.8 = 31.28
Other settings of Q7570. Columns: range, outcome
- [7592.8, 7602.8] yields 30.46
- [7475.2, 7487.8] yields 31.08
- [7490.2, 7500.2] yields 31.13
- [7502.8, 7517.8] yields 31.75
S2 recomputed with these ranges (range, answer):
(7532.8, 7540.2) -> 29.92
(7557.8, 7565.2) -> 28.99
